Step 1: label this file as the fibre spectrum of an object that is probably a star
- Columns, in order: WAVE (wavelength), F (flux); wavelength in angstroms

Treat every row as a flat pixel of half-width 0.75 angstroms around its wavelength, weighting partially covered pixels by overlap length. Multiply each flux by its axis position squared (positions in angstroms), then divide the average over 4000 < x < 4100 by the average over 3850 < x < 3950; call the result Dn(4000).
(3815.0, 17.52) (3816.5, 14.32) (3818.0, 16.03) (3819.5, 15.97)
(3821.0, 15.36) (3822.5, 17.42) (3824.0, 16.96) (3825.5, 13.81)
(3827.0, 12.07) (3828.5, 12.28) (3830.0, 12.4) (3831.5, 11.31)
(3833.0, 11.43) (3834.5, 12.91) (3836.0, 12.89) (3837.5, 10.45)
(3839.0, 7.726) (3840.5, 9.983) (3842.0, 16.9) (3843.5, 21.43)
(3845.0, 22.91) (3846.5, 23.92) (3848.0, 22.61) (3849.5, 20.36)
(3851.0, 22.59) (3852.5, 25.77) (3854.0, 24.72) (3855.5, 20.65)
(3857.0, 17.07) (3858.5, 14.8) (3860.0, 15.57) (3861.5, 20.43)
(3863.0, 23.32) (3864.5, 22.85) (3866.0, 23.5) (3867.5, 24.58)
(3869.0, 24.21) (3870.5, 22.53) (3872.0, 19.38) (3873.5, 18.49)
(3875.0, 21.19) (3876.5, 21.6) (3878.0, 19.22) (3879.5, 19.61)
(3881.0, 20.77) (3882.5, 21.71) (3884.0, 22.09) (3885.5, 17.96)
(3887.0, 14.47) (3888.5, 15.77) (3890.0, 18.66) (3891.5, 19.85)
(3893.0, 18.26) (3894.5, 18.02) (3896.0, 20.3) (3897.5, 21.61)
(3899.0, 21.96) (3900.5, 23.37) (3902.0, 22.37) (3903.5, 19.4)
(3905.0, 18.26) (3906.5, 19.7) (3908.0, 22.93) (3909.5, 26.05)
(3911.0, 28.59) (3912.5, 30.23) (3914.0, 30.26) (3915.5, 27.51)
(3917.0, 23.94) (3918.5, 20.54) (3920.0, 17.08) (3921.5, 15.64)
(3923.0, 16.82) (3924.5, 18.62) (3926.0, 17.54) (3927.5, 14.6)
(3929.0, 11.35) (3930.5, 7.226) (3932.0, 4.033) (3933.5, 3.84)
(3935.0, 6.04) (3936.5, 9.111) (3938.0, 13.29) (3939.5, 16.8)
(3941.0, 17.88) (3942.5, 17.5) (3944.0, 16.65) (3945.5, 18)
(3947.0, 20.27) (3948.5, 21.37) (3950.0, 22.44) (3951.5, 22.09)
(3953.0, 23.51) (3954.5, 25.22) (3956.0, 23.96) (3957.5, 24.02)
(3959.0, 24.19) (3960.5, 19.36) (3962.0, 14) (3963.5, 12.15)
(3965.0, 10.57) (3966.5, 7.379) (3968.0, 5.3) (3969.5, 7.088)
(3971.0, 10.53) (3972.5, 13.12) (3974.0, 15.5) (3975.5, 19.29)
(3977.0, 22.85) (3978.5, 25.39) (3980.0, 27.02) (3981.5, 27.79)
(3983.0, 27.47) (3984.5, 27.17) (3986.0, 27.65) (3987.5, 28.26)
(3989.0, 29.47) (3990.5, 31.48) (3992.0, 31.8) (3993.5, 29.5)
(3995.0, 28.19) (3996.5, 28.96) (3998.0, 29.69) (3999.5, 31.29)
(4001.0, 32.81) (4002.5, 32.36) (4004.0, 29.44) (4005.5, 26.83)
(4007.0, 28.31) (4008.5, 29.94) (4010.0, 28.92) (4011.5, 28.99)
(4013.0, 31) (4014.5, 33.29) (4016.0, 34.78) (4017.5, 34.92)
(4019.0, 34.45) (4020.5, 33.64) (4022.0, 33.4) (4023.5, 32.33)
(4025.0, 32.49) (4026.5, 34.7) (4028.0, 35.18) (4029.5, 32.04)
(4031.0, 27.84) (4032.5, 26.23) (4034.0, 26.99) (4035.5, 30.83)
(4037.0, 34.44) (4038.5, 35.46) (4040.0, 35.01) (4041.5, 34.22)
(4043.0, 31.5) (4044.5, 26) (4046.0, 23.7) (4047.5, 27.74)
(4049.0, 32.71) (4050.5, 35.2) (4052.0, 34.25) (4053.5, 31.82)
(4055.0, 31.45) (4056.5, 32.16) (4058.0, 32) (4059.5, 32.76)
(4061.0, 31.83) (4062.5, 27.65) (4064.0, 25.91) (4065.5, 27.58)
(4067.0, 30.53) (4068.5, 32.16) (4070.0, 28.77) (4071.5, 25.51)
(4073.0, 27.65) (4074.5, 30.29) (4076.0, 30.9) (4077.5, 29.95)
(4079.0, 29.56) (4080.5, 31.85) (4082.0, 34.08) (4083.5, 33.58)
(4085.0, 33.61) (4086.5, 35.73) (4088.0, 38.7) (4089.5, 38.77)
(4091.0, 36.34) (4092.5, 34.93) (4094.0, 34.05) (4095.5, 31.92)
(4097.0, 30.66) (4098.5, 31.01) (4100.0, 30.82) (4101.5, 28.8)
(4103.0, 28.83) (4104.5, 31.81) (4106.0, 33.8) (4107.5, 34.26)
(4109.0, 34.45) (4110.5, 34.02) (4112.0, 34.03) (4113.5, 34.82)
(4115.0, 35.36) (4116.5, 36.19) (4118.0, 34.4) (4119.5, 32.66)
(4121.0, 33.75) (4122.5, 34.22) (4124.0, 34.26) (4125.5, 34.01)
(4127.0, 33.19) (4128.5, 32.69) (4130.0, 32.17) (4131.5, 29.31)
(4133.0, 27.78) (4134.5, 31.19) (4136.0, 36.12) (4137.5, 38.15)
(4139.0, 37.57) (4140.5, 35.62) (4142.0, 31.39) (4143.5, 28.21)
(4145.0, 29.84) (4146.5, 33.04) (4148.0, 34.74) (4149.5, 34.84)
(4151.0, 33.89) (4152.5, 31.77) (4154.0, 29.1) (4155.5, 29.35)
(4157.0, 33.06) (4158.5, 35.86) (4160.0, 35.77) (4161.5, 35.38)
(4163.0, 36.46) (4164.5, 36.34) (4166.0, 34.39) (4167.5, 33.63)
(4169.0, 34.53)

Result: 1.77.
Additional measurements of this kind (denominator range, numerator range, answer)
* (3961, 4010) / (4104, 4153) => 1.53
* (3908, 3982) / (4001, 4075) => 1.82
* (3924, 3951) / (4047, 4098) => 2.38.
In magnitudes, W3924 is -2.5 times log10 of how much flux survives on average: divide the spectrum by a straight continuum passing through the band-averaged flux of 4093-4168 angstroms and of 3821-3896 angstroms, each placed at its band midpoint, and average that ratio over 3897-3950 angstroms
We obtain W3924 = 0.183 mag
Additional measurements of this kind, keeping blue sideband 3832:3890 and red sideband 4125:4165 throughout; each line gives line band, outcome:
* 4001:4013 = -0.13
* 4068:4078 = 0.01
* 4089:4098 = -0.12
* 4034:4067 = -0.09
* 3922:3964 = 0.37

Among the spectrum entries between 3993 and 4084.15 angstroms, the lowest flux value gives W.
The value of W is 23.7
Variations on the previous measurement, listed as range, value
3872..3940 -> 3.84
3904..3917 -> 18.26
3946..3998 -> 5.3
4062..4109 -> 25.51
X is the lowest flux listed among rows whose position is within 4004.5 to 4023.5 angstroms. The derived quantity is 26.83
